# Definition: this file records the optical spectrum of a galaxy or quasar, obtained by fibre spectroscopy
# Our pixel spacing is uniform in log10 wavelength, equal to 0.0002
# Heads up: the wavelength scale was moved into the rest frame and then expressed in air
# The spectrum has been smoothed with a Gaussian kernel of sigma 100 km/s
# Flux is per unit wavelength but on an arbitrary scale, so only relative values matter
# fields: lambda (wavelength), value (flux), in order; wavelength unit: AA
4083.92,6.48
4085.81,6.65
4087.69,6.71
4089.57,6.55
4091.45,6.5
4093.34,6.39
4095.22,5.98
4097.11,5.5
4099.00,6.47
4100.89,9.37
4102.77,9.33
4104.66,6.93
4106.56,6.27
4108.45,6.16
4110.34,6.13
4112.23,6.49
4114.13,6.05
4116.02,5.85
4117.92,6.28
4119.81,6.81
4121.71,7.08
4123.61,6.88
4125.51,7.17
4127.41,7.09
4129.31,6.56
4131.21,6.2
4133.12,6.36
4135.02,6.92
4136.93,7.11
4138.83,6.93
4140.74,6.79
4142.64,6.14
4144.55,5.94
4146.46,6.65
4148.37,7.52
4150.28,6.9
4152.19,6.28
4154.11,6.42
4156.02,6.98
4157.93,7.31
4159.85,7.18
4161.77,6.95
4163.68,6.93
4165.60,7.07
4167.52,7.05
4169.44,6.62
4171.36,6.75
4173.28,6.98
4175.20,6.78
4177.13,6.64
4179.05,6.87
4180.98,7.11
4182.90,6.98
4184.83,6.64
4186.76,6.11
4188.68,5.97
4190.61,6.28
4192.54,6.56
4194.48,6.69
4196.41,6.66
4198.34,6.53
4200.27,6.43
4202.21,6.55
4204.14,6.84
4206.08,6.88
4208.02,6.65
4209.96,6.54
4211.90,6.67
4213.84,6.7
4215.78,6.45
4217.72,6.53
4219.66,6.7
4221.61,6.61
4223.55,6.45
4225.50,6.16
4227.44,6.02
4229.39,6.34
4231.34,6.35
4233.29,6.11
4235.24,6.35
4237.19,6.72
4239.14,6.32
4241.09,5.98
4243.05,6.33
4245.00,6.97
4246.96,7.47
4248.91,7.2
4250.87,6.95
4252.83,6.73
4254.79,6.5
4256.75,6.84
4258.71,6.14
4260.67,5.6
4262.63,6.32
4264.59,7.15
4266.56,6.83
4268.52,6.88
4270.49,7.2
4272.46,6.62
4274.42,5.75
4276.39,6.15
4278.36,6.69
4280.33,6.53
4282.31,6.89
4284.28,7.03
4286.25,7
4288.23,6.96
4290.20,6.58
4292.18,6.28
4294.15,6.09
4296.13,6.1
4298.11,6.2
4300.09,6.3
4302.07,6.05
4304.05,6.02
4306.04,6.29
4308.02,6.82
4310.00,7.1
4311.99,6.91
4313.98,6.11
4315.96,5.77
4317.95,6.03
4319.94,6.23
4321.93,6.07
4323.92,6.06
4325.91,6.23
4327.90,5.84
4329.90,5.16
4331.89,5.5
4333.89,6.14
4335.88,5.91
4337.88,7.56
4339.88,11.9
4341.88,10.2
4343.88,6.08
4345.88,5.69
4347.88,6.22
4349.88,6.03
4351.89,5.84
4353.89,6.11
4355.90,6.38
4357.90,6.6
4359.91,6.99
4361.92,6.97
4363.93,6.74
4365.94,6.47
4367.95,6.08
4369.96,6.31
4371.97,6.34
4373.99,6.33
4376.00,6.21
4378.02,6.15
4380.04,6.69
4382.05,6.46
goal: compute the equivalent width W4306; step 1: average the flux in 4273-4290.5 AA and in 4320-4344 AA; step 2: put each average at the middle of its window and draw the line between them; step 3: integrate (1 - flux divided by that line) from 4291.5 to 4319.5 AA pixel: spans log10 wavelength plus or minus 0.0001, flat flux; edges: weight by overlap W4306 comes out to 1.9 AA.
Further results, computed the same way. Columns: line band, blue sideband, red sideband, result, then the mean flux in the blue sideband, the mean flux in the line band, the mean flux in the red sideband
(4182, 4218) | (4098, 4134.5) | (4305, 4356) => 0.80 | 6.81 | 6.56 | 6.55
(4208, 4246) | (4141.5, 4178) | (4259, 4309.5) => 1.09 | 6.79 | 6.44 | 6.5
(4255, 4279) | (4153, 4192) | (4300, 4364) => 0.46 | 6.78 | 6.51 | 6.54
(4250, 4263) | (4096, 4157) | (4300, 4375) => 0.31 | 6.73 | 6.44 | 6.51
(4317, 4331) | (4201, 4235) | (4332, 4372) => 1.67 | 6.5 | 5.94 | 6.81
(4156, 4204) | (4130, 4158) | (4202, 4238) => -1.06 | 6.68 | 6.74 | 6.5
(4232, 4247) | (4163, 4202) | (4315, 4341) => 0.32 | 6.68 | 6.47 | 6.51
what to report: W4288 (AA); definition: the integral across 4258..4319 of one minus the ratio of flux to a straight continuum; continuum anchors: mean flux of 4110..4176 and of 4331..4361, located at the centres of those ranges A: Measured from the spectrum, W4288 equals 3.3 AA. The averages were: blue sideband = 6.73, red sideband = 6.88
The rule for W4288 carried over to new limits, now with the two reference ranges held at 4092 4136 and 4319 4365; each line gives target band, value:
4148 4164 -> -0.6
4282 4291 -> -0.3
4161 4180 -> -0.5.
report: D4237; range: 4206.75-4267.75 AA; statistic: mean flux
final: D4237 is 6.54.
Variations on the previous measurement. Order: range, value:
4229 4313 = 6.55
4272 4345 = 6.57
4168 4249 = 6.58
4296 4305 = 6.14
